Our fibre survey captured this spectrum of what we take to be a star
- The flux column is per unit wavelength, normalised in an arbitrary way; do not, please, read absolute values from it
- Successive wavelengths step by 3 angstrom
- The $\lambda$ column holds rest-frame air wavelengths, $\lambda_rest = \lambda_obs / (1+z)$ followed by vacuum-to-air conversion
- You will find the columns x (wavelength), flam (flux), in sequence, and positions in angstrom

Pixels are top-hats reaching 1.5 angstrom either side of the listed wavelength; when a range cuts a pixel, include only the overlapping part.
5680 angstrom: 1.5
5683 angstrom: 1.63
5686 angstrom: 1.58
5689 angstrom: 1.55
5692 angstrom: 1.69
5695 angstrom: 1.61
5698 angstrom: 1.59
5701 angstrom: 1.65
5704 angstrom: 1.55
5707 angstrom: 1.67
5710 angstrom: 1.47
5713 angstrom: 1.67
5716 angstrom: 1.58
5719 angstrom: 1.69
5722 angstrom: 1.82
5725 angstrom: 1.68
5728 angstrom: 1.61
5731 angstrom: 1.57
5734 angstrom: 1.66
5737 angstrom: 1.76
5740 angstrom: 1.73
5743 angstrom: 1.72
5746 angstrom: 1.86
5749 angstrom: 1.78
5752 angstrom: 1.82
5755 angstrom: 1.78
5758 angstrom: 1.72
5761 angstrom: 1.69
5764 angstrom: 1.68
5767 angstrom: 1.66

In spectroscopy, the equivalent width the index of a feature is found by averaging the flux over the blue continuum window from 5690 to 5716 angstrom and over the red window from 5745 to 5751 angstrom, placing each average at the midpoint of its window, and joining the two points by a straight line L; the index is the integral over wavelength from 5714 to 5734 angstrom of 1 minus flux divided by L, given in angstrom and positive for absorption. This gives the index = 0.5 angstrom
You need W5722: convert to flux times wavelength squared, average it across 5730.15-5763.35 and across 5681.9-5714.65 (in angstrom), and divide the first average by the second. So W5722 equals 1.10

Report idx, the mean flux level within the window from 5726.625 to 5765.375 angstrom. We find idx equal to 1.72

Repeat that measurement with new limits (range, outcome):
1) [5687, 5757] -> 1.67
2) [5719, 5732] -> 1.68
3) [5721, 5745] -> 1.69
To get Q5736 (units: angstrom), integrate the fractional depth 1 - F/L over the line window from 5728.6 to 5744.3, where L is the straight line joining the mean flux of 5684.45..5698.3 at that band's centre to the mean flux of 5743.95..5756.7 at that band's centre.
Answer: 0.7 angstrom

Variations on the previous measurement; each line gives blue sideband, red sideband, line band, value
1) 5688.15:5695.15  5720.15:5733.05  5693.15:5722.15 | 0.41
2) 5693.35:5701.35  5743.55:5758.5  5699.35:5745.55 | 1.01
